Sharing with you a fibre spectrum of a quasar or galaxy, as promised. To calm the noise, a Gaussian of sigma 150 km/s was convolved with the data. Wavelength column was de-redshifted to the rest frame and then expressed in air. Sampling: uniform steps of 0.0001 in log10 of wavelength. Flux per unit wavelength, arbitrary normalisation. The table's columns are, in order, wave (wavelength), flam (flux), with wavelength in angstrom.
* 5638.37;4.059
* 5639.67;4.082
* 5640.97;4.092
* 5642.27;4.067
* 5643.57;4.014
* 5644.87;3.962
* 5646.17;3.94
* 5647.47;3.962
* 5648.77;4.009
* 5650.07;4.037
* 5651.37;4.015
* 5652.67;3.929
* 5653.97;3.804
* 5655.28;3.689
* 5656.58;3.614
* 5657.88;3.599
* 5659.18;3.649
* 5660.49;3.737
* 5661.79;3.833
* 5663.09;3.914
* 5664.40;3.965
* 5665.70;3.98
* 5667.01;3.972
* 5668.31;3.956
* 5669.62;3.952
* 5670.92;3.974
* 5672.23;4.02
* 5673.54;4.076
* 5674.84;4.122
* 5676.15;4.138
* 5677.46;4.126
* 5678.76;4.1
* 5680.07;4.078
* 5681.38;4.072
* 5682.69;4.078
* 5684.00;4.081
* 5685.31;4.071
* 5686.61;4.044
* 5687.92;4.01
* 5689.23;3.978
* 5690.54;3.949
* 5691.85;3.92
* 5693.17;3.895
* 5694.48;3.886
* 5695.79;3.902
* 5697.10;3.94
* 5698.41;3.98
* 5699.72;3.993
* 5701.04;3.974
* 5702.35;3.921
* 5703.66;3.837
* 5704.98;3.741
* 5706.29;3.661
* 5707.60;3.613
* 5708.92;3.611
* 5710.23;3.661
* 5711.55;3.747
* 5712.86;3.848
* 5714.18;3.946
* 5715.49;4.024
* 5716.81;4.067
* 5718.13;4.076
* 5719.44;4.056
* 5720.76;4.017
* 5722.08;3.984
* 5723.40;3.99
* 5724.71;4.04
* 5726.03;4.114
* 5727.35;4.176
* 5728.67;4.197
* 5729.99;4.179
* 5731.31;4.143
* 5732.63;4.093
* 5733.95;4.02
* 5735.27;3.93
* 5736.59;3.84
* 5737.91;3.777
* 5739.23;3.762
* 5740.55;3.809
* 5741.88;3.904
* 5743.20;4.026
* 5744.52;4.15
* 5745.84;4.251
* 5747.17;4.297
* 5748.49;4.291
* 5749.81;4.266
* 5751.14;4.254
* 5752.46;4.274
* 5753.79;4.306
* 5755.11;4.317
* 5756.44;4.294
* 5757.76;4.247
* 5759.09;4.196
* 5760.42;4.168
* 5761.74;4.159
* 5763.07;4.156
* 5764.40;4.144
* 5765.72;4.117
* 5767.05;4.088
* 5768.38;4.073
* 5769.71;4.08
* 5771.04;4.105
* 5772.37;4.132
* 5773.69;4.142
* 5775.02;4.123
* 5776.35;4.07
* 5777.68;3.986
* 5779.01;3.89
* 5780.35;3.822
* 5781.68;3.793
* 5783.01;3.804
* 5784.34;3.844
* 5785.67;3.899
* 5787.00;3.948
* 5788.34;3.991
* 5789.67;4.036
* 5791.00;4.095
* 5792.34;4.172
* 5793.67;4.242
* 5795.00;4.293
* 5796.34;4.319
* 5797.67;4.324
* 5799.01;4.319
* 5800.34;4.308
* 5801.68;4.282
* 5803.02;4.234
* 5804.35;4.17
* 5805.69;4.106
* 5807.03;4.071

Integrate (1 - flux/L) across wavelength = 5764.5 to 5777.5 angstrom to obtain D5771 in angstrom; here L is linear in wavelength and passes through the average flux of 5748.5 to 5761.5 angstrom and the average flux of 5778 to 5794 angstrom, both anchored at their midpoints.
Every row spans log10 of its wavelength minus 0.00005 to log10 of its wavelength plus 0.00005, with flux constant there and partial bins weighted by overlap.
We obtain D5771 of 0.0 angstrom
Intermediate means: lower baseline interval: 4.26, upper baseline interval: 3.96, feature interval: 4.1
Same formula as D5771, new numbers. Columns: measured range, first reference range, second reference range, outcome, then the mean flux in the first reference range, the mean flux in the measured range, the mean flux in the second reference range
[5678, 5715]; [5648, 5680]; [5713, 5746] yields 0.5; 3.93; 3.91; 4.02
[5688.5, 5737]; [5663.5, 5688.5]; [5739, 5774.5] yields 1.7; 4.04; 3.95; 4.15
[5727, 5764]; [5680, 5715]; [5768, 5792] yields -1.6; 3.9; 4.12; 3.99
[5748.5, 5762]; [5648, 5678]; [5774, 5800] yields -0.8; 3.92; 4.25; 4.06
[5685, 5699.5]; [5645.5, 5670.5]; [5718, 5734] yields 0.1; 3.87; 3.96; 4.09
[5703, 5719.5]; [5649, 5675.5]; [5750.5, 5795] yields 0.6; 3.89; 3.83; 4.09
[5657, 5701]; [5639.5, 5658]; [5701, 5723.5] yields -0.8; 3.93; 3.97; 3.87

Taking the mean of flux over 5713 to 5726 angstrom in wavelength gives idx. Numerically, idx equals 4.02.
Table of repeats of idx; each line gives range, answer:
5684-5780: 4.03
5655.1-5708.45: 3.93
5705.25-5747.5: 3.96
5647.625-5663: 3.82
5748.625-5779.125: 4.16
